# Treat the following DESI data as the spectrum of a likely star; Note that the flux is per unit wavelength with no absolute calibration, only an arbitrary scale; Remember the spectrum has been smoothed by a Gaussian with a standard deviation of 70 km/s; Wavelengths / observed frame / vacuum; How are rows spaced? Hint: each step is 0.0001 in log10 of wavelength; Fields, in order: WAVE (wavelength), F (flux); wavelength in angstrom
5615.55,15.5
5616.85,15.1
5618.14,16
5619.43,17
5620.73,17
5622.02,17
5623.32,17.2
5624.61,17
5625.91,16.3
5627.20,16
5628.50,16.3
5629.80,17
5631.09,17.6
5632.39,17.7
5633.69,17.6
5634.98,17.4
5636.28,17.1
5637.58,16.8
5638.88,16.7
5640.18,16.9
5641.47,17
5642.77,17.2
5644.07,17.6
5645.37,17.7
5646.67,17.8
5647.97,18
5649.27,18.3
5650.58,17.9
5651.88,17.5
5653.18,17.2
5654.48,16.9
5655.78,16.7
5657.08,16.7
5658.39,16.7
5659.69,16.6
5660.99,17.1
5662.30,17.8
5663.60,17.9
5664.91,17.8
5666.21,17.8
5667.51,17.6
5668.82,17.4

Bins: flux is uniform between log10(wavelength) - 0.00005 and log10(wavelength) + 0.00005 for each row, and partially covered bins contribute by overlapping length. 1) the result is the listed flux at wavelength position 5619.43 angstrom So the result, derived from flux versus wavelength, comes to 17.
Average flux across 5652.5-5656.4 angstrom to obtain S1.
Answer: 17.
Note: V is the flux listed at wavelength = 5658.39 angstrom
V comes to 16.7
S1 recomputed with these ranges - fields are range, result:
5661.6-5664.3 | 17.8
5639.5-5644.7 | 17.2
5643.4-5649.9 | 17.9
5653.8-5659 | 16.8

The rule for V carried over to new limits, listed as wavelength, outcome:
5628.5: 16.3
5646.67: 17.8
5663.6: 17.9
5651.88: 17.5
